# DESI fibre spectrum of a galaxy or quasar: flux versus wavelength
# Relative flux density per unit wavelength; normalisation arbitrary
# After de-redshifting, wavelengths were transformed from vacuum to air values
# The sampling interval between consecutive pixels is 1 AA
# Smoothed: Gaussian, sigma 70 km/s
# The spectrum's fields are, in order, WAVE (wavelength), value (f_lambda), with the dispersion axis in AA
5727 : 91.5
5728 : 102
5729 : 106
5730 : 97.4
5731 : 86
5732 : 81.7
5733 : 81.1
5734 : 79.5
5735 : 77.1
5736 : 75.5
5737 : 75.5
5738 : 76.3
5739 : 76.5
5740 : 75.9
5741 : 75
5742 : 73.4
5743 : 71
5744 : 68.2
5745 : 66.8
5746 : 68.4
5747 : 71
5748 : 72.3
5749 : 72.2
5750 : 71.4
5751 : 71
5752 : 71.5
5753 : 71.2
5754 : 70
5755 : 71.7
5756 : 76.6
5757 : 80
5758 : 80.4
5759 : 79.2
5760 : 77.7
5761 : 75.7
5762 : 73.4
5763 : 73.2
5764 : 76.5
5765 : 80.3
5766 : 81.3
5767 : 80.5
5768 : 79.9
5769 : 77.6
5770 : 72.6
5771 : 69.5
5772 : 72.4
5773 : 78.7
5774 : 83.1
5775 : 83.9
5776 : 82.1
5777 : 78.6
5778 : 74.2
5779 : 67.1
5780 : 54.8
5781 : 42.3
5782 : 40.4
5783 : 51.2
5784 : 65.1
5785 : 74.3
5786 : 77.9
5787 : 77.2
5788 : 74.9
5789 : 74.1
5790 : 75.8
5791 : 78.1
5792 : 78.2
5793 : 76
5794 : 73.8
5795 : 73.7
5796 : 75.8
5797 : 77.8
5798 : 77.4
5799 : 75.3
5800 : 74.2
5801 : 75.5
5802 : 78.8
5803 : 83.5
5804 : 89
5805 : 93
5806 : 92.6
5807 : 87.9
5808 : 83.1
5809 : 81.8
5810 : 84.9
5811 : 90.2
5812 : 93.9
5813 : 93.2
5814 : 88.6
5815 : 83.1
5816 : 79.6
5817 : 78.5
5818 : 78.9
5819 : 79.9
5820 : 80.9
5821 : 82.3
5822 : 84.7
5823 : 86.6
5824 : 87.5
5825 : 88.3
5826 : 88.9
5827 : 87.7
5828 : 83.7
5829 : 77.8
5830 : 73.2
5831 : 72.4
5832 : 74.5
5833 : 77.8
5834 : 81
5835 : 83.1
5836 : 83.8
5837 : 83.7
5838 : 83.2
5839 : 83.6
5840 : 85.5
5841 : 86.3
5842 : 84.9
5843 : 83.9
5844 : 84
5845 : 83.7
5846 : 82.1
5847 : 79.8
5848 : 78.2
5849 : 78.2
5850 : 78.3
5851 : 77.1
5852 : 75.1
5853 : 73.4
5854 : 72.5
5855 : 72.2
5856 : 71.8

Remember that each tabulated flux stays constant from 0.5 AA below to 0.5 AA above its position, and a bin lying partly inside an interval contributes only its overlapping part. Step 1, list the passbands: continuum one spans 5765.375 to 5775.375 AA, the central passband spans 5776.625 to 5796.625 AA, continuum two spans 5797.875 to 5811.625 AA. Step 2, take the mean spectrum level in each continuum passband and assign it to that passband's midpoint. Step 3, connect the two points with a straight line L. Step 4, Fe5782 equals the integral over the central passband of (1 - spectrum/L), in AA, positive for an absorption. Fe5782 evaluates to 2.9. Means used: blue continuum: 77.9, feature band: 69.2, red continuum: 83.6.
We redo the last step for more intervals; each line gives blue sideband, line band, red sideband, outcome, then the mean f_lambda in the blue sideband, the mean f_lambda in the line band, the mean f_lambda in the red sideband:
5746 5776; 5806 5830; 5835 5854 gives -1.6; 75.7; 84.8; 81.2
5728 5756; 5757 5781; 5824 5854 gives 0.7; 76.5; 75.6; 81.1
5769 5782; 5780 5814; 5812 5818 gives 0.8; 70.6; 76.8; 84.9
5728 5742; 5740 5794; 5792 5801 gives 4.1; 82.2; 72.9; 75.7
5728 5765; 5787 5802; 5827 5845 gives 0.6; 76.7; 75.9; 81.6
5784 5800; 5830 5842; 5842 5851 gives -0.2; 75.6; 81.2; 81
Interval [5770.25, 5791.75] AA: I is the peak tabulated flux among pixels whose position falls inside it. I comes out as 83.9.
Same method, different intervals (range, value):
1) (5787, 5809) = 93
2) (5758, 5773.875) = 81.3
